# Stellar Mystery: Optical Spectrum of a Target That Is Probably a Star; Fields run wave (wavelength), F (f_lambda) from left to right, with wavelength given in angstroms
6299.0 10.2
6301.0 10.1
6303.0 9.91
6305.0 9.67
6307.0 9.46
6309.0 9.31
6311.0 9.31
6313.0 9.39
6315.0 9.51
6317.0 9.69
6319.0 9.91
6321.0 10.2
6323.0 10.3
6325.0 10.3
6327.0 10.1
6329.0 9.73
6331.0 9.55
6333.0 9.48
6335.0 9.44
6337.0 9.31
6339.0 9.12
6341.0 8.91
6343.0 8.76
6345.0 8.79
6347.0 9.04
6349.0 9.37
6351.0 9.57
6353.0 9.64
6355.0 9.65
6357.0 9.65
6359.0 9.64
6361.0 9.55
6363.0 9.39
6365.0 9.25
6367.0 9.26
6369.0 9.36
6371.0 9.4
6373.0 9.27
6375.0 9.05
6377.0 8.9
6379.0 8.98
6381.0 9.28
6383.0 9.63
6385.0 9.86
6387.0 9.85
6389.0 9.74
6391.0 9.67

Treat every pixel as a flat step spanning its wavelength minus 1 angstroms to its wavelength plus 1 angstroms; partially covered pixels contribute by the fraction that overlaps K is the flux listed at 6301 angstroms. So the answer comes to 10.1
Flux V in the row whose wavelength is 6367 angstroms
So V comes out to 9.26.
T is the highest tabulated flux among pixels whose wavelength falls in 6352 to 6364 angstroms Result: 9.65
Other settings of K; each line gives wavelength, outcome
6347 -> 9.04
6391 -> 9.67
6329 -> 9.73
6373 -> 9.27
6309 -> 9.31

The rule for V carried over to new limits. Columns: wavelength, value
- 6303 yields 9.91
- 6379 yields 8.98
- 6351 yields 9.57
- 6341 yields 8.91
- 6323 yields 10.3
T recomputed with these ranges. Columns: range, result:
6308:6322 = 10.2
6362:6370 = 9.39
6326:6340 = 10.1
